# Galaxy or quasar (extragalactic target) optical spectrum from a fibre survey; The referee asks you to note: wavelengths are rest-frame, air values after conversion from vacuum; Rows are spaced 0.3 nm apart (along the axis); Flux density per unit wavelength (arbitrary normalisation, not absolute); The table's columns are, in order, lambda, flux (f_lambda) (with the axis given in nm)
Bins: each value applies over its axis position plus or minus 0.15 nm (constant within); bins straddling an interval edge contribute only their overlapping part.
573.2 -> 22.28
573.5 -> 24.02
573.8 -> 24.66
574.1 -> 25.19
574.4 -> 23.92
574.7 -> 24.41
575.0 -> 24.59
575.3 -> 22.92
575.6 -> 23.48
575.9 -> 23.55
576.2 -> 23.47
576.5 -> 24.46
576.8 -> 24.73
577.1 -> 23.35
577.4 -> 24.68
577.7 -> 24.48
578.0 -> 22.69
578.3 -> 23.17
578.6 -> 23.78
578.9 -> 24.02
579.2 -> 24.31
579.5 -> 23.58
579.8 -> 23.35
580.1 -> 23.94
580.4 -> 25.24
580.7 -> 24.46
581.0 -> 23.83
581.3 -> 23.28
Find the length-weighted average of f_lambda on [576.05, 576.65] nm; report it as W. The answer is 24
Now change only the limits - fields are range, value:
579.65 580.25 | 23.6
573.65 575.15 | 24.6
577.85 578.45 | 22.9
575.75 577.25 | 23.9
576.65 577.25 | 24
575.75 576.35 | 23.5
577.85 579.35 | 23.6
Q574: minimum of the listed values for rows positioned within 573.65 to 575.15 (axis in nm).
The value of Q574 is 23.92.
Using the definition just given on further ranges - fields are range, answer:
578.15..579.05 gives 23.17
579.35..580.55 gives 23.35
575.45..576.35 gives 23.47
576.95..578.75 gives 22.69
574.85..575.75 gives 22.92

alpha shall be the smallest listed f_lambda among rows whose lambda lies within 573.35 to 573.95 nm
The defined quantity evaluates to 24.02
